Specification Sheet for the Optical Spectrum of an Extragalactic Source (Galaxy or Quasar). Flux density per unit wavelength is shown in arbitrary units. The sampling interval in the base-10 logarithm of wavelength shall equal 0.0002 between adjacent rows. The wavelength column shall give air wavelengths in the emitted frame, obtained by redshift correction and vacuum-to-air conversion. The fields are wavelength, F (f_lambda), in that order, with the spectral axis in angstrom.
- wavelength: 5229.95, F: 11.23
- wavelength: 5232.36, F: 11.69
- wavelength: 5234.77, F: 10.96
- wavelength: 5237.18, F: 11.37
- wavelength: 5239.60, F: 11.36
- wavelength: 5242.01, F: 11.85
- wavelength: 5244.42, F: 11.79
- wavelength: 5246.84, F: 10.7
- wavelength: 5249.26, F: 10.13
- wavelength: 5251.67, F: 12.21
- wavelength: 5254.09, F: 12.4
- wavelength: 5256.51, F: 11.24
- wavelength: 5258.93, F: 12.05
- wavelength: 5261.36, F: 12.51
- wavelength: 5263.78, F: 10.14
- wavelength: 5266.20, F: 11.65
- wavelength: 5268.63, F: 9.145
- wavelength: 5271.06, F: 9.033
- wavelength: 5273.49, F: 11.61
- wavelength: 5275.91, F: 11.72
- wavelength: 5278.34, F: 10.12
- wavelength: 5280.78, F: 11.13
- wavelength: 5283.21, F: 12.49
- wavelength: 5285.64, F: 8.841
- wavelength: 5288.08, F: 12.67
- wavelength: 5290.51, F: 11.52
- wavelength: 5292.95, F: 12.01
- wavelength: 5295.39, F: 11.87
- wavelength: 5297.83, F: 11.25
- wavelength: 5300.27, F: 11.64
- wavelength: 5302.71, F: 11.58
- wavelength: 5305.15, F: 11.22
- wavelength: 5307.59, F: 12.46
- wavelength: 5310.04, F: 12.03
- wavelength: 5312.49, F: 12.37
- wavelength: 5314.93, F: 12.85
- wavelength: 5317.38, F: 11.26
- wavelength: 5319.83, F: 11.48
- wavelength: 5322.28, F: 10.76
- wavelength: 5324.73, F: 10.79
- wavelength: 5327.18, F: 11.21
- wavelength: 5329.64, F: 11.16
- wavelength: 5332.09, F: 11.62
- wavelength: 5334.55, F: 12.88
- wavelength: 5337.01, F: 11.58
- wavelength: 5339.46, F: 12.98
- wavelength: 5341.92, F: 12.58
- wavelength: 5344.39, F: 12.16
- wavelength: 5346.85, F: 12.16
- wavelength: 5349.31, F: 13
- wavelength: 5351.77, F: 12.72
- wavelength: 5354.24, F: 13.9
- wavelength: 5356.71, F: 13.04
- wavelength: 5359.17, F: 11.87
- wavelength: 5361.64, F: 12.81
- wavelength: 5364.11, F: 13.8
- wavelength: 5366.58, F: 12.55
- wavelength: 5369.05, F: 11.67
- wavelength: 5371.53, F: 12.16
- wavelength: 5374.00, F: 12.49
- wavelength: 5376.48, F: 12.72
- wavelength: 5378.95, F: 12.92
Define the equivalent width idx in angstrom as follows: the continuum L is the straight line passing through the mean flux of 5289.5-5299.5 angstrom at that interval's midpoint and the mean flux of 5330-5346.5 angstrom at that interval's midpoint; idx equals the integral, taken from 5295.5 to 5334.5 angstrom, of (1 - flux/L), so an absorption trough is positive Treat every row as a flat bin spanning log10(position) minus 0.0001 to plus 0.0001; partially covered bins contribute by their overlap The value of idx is 0.97 angstrom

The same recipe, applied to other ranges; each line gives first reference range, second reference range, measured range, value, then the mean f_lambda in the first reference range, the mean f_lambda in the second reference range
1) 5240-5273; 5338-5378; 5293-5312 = 0.1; 11.2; 12.7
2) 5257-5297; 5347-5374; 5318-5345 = 1.0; 11.2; 12.7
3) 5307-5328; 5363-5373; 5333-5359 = -1.1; 11.7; 12.5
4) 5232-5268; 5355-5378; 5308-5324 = 0.4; 11.4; 12.6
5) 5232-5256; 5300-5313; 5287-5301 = 0.0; 11.4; 11.9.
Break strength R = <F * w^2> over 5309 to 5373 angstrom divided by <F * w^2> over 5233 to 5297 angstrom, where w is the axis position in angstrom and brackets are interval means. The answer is 1.1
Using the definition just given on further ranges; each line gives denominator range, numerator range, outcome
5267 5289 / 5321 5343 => 1.11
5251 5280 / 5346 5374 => 1.18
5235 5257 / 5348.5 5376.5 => 1.16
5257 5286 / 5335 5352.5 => 1.17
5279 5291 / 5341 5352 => 1.14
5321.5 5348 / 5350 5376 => 1.09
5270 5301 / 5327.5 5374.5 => 1.14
